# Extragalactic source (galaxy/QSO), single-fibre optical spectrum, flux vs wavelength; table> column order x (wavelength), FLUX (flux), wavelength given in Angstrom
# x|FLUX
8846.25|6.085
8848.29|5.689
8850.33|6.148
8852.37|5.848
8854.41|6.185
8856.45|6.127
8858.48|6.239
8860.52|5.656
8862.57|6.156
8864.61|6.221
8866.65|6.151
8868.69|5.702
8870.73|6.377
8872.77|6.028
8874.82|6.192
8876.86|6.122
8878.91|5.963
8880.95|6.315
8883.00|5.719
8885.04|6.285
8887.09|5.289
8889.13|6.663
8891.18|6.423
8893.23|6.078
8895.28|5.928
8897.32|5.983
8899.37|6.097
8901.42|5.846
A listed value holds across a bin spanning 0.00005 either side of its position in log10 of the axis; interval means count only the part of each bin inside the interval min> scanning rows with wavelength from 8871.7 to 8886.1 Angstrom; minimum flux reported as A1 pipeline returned 5.719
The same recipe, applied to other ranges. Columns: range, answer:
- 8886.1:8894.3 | 5.289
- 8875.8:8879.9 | 5.963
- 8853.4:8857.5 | 6.127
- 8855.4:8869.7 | 5.656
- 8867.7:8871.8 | 5.702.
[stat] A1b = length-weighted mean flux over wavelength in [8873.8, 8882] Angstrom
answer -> 6.15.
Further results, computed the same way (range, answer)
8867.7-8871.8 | 6.05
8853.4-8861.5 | 6.06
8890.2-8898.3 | 6.1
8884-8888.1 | 5.79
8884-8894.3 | 6.15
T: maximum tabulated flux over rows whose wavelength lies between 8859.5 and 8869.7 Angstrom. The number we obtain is 6.221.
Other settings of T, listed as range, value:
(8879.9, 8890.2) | 6.663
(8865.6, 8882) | 6.377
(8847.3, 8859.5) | 6.239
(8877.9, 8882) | 6.315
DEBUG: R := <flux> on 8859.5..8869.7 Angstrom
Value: 5.97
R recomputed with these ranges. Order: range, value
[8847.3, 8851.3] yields 5.91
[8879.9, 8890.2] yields 6.06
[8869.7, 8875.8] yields 6.2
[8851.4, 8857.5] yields 6.06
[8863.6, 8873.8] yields 6.1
